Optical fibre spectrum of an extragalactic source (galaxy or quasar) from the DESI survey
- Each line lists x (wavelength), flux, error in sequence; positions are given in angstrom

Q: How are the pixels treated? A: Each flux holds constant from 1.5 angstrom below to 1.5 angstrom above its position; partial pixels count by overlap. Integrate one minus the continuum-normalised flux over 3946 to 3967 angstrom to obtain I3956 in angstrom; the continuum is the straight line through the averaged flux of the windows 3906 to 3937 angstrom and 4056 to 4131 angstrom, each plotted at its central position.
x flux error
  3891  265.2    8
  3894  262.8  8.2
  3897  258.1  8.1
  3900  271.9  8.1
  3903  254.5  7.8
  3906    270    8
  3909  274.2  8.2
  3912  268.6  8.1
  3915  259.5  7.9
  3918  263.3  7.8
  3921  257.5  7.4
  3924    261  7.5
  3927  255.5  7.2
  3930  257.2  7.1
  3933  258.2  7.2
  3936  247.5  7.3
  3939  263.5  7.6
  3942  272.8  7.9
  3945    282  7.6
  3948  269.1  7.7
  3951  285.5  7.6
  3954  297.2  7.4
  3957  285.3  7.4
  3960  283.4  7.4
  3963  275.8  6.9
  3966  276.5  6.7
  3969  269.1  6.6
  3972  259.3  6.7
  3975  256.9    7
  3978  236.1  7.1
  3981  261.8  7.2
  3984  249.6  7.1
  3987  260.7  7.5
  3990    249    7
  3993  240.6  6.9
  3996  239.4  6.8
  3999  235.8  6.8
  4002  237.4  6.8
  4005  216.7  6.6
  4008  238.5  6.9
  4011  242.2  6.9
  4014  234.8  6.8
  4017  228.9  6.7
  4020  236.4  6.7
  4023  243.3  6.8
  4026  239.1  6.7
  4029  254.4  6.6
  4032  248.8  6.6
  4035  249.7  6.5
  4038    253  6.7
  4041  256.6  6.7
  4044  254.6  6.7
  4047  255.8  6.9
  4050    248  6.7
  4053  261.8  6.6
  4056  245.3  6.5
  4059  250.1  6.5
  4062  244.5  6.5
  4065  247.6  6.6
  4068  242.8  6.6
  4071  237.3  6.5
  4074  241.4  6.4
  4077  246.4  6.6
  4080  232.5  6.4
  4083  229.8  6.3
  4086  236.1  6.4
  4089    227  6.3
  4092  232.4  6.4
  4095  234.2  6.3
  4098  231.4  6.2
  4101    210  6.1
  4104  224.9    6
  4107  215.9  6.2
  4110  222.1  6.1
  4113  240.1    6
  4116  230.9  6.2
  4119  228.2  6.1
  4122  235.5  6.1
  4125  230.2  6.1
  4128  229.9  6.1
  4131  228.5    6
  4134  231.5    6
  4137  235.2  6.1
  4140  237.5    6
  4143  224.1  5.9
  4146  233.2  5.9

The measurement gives -2.2 angstrom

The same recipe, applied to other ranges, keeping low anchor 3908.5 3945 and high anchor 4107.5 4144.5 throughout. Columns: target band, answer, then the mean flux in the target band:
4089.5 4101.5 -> 0.36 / 228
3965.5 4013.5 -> 0.96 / 247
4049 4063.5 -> -0.50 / 250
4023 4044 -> -0.41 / 250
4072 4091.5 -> 0.19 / 235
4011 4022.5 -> 0.58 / 235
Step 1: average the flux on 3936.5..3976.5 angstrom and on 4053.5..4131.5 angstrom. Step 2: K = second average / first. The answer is 0.85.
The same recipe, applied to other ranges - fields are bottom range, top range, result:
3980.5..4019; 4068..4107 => 0.96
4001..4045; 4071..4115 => 0.95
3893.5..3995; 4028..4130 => 0.90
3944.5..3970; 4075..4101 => 0.83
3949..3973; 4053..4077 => 0.88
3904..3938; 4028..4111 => 0.92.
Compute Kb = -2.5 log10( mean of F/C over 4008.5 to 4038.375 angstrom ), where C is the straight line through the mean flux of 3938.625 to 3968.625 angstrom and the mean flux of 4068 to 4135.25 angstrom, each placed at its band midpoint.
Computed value 0.06 mag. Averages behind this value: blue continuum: 279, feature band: 243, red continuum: 231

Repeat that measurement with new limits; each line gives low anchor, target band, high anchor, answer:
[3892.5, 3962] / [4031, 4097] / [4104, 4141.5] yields -0.01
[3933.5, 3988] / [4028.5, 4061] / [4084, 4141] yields -0.02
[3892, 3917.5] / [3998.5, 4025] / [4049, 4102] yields 0.06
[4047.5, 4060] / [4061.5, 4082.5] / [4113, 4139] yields 0.03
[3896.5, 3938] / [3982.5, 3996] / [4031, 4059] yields 0.03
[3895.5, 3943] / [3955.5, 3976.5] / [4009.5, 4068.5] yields -0.07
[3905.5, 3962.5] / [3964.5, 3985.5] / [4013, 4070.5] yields 0.01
